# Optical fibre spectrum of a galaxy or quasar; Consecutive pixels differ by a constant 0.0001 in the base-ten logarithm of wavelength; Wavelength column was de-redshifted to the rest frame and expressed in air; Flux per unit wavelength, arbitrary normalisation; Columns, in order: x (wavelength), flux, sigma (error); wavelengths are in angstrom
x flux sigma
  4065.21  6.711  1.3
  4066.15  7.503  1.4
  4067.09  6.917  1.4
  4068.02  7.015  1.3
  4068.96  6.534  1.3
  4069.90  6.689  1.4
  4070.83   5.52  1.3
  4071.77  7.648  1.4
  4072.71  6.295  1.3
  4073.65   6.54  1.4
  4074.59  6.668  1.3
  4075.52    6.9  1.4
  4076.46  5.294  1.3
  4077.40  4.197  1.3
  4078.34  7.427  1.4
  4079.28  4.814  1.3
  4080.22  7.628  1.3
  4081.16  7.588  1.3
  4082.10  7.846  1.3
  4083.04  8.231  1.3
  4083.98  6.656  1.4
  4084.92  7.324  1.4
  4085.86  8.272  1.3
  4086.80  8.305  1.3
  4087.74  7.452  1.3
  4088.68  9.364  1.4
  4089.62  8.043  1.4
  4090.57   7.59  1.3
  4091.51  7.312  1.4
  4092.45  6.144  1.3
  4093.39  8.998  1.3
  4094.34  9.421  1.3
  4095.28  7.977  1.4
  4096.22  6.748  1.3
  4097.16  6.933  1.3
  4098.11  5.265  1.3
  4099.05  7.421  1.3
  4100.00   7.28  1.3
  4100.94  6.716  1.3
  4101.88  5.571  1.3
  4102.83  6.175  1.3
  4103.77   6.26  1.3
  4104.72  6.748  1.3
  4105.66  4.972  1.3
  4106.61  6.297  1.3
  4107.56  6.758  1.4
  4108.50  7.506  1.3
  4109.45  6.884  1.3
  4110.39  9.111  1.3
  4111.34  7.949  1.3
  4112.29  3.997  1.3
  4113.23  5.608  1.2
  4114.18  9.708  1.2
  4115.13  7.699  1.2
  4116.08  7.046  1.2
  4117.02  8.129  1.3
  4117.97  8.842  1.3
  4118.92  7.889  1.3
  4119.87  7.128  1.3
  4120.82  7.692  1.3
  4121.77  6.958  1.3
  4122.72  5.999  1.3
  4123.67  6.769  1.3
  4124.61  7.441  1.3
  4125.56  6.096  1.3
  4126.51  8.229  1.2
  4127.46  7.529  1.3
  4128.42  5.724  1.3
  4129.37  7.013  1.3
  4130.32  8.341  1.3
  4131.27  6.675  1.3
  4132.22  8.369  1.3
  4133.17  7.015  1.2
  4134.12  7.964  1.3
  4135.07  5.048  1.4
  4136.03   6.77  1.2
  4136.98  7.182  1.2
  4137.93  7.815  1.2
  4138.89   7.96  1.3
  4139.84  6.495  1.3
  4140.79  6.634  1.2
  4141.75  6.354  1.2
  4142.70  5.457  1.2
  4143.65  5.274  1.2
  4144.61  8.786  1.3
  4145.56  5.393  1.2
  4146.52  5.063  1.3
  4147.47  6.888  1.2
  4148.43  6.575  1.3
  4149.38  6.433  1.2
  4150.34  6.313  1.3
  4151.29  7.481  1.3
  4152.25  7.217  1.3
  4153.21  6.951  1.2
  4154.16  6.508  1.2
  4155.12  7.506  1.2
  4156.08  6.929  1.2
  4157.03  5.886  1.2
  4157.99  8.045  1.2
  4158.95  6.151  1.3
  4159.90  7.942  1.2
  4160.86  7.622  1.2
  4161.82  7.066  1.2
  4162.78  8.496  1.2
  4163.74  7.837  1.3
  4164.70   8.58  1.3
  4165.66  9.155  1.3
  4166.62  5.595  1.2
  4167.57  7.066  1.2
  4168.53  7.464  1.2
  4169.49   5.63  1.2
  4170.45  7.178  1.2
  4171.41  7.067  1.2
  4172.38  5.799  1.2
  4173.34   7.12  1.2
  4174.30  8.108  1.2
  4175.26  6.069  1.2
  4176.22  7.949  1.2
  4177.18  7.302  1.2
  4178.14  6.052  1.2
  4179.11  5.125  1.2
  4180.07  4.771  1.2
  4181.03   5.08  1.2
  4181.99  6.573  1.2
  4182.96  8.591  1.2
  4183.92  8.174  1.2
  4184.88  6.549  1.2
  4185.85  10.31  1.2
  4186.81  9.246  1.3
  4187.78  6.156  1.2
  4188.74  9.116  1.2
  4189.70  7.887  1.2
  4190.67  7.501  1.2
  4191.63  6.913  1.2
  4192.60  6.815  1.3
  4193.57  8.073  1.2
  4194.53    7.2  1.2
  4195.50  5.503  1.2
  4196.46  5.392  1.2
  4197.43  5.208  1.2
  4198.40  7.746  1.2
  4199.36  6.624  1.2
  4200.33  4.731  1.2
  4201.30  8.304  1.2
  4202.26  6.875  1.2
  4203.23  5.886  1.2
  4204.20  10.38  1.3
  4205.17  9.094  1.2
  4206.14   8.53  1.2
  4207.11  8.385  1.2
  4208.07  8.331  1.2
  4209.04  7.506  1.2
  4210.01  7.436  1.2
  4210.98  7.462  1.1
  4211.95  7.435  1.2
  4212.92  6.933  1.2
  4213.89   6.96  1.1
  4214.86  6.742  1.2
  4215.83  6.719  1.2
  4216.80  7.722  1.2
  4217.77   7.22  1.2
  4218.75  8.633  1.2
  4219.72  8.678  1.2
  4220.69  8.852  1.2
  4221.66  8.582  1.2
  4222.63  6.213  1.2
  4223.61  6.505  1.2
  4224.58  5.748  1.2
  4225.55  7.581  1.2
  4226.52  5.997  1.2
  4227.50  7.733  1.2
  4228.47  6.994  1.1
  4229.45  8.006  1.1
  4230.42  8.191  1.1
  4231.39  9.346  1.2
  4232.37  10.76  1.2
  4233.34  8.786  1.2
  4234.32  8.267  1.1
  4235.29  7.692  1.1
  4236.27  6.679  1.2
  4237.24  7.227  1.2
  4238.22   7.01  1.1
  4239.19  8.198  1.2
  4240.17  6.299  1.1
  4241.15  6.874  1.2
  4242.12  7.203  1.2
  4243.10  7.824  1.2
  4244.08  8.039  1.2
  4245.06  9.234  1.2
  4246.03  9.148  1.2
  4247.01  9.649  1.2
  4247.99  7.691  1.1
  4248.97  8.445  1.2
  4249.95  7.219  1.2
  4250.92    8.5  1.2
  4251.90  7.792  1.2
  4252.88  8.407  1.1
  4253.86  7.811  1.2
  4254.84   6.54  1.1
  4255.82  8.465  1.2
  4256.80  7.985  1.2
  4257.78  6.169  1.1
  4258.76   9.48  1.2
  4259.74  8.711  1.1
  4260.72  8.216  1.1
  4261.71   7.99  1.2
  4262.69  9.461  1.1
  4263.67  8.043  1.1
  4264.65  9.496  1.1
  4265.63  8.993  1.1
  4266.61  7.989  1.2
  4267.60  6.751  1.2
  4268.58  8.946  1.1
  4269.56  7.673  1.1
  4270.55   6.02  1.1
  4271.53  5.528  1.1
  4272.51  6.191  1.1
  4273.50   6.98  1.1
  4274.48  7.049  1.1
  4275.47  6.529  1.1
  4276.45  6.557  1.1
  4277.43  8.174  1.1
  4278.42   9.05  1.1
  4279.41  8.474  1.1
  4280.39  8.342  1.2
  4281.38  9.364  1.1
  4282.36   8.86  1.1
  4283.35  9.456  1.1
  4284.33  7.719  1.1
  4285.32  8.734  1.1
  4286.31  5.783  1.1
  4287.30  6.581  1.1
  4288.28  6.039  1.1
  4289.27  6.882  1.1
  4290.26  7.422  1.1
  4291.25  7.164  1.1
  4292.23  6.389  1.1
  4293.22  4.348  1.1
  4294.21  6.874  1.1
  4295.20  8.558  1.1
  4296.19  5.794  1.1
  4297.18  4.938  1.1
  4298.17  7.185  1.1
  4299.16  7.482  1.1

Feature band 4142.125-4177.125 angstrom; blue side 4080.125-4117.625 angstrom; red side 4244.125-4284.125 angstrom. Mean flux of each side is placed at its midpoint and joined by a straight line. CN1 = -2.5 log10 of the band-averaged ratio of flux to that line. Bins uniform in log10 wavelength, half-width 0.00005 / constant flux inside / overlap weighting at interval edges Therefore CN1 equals 0.09 mag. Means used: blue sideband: 7.28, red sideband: 8.03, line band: 6.97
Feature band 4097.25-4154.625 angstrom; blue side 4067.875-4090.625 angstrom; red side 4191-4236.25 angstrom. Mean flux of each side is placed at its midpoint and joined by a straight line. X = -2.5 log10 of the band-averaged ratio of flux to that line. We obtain 0.05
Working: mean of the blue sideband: 7.02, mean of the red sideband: 7.49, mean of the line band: 6.89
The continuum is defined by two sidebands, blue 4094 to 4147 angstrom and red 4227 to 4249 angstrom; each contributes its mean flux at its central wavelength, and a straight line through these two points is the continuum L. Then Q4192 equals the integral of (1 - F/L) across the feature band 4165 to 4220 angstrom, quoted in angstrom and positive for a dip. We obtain 2.9 angstrom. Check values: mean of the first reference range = 6.96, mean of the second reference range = 8.05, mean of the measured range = 7.23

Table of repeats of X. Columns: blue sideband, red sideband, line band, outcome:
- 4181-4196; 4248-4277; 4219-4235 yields -0.04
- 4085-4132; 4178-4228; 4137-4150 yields 0.11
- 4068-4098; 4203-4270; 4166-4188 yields 0.10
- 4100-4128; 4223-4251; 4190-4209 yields 0.05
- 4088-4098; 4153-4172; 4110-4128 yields 0.03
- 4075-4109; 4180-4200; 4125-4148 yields 0.04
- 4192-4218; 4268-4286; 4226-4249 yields -0.07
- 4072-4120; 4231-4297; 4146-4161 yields 0.08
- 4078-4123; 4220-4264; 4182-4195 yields -0.03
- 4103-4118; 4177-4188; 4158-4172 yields -0.05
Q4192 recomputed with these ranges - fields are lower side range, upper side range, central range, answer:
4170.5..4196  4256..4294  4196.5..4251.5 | -2.39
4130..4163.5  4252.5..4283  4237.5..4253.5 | -0.52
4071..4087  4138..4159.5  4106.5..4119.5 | -1.23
